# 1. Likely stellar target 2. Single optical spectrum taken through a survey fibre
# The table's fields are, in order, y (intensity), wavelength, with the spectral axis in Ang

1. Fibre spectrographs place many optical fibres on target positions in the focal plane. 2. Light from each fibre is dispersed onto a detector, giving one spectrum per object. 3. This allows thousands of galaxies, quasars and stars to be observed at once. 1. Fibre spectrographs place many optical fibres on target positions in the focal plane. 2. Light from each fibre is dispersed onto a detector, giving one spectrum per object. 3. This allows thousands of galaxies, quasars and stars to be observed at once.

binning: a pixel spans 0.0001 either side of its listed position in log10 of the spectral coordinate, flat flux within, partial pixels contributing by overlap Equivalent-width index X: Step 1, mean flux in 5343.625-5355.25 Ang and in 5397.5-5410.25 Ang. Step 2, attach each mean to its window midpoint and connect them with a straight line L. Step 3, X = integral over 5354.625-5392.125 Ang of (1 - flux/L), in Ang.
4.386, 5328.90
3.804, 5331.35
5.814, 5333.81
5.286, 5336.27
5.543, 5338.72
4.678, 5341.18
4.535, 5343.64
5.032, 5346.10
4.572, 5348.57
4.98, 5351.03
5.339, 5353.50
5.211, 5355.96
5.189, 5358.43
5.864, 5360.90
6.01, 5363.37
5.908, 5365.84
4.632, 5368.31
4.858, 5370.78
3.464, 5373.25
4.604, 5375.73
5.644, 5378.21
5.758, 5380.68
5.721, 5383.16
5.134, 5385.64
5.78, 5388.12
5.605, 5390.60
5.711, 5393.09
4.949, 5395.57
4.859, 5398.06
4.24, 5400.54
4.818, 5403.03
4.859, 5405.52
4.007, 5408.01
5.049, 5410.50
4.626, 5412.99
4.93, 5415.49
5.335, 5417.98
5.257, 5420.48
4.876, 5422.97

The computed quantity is -4.0 Ang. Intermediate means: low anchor 4.94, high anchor 4.58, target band 5.3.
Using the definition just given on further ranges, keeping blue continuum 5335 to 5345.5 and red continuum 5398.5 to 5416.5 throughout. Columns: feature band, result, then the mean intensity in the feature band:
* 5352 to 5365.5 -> -1.71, 5.54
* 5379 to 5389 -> -1.70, 5.6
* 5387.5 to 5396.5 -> -1.47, 5.51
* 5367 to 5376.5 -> 0.89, 4.39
